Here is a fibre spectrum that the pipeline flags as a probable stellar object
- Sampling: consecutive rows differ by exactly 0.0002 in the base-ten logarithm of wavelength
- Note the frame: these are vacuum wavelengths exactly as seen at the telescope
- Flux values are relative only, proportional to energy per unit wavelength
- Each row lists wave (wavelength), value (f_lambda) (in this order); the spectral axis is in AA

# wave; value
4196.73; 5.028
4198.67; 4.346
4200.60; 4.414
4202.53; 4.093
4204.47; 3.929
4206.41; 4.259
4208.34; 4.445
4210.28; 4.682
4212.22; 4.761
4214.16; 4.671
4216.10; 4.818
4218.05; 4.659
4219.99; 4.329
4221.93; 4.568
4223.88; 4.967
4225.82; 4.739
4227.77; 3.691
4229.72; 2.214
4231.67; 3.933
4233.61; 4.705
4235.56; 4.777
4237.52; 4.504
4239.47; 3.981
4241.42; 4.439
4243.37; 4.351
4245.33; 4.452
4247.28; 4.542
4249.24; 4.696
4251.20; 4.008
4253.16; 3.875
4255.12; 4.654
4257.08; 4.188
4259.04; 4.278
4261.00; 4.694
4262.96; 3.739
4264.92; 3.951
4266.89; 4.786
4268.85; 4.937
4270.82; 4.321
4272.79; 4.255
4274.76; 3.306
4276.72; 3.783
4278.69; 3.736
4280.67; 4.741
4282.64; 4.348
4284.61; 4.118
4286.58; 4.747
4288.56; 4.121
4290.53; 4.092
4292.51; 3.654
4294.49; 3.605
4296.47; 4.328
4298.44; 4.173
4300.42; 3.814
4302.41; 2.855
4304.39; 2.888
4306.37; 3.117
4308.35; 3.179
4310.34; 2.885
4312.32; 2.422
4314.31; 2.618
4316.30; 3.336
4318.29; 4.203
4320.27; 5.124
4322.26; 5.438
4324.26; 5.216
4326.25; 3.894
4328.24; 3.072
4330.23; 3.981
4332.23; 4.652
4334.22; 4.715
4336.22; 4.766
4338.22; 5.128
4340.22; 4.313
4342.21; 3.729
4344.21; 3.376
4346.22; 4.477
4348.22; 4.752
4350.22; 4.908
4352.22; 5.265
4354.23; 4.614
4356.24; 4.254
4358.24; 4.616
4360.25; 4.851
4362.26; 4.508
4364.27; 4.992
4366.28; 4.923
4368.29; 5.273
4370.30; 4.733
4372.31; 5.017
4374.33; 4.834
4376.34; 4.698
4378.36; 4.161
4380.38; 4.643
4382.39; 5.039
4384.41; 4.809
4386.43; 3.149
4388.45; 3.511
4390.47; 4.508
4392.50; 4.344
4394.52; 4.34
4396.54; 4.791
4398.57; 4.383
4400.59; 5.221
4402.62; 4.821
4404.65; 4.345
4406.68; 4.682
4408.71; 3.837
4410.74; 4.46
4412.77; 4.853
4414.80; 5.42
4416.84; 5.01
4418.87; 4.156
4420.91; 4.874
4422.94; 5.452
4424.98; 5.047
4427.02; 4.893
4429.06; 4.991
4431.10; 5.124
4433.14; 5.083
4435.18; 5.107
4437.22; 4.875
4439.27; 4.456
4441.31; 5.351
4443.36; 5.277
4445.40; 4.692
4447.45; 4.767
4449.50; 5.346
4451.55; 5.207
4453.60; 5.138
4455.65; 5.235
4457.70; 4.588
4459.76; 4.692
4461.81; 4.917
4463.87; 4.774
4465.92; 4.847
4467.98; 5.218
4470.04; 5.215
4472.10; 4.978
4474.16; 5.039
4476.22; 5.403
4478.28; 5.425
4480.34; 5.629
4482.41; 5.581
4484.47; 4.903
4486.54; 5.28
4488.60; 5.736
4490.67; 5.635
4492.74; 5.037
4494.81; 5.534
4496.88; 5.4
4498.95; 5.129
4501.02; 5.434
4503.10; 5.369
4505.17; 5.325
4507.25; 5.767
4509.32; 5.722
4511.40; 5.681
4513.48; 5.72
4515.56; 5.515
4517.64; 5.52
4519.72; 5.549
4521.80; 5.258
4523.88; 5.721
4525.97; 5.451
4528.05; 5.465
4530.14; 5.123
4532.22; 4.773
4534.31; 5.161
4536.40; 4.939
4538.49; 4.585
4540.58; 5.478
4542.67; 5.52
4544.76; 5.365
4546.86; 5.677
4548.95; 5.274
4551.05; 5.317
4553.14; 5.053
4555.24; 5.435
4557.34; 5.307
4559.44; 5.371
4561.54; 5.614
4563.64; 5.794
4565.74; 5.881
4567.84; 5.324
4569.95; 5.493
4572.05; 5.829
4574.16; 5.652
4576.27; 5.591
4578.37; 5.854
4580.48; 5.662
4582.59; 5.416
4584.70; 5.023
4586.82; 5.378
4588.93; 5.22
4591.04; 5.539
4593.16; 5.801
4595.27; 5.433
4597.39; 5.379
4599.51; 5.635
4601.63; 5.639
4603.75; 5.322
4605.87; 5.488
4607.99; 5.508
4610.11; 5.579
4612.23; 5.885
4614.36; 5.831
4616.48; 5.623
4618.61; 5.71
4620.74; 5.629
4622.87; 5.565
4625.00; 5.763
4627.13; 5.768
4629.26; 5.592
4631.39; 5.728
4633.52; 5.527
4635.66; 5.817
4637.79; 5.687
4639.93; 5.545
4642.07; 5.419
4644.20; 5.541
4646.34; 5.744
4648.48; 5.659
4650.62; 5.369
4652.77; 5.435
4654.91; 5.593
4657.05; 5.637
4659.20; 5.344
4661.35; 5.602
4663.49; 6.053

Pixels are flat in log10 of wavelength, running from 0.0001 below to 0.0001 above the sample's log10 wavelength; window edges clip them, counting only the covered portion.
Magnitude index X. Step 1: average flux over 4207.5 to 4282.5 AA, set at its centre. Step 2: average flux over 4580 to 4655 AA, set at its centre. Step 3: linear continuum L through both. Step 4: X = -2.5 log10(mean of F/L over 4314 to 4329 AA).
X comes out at 0.094 mag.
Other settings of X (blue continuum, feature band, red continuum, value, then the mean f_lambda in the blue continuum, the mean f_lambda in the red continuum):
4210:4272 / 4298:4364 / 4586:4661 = 0.14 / 4.37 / 5.58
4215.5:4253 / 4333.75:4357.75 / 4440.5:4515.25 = 0.05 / 4.32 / 5.25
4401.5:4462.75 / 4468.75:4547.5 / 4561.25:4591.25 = -0.03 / 4.89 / 5.55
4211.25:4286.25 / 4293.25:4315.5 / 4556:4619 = 0.35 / 4.31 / 5.56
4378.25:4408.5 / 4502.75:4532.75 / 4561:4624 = -0.07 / 4.44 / 5.58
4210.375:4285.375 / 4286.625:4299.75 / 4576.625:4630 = 0.11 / 4.31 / 5.57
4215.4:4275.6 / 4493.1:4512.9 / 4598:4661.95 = -0.06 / 4.3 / 5.6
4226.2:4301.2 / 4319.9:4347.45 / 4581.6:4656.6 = 0.01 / 4.18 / 5.57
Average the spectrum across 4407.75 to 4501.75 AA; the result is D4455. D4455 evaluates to 5.07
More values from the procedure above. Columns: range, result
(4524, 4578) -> 5.39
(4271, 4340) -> 3.96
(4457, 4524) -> 5.32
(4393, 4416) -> 4.65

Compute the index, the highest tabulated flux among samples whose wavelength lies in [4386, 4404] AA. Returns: 5.221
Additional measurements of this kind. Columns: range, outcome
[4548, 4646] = 5.885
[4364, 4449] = 5.452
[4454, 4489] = 5.736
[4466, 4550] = 5.767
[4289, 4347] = 5.438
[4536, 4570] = 5.881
